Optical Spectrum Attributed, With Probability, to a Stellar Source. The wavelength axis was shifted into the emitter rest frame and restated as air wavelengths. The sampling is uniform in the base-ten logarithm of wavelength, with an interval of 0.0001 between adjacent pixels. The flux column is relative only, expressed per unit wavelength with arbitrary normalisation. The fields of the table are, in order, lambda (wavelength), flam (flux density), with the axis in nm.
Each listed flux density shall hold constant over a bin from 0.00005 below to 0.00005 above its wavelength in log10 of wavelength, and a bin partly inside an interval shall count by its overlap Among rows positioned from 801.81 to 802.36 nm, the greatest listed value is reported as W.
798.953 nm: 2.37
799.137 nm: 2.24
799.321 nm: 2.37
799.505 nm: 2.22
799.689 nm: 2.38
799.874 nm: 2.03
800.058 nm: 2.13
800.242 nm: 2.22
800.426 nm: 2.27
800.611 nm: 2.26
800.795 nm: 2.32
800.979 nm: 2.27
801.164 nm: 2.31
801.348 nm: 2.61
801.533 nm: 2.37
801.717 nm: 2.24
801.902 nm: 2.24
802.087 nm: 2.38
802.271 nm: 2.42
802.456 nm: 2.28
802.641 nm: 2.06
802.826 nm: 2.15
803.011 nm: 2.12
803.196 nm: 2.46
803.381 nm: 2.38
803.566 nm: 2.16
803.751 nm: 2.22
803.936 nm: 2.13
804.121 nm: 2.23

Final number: 2.42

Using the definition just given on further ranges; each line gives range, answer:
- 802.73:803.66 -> 2.46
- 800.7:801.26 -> 2.32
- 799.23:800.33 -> 2.38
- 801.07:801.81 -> 2.61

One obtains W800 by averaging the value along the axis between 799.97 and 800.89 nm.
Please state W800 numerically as 2.24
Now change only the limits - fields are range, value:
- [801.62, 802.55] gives 2.31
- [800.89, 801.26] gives 2.29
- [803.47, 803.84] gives 2.19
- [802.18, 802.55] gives 2.35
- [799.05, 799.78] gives 2.3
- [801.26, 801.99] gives 2.36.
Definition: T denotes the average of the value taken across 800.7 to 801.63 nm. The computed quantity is 2.38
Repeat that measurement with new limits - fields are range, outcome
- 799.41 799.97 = 2.21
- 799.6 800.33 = 2.19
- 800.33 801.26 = 2.29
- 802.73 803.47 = 2.27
